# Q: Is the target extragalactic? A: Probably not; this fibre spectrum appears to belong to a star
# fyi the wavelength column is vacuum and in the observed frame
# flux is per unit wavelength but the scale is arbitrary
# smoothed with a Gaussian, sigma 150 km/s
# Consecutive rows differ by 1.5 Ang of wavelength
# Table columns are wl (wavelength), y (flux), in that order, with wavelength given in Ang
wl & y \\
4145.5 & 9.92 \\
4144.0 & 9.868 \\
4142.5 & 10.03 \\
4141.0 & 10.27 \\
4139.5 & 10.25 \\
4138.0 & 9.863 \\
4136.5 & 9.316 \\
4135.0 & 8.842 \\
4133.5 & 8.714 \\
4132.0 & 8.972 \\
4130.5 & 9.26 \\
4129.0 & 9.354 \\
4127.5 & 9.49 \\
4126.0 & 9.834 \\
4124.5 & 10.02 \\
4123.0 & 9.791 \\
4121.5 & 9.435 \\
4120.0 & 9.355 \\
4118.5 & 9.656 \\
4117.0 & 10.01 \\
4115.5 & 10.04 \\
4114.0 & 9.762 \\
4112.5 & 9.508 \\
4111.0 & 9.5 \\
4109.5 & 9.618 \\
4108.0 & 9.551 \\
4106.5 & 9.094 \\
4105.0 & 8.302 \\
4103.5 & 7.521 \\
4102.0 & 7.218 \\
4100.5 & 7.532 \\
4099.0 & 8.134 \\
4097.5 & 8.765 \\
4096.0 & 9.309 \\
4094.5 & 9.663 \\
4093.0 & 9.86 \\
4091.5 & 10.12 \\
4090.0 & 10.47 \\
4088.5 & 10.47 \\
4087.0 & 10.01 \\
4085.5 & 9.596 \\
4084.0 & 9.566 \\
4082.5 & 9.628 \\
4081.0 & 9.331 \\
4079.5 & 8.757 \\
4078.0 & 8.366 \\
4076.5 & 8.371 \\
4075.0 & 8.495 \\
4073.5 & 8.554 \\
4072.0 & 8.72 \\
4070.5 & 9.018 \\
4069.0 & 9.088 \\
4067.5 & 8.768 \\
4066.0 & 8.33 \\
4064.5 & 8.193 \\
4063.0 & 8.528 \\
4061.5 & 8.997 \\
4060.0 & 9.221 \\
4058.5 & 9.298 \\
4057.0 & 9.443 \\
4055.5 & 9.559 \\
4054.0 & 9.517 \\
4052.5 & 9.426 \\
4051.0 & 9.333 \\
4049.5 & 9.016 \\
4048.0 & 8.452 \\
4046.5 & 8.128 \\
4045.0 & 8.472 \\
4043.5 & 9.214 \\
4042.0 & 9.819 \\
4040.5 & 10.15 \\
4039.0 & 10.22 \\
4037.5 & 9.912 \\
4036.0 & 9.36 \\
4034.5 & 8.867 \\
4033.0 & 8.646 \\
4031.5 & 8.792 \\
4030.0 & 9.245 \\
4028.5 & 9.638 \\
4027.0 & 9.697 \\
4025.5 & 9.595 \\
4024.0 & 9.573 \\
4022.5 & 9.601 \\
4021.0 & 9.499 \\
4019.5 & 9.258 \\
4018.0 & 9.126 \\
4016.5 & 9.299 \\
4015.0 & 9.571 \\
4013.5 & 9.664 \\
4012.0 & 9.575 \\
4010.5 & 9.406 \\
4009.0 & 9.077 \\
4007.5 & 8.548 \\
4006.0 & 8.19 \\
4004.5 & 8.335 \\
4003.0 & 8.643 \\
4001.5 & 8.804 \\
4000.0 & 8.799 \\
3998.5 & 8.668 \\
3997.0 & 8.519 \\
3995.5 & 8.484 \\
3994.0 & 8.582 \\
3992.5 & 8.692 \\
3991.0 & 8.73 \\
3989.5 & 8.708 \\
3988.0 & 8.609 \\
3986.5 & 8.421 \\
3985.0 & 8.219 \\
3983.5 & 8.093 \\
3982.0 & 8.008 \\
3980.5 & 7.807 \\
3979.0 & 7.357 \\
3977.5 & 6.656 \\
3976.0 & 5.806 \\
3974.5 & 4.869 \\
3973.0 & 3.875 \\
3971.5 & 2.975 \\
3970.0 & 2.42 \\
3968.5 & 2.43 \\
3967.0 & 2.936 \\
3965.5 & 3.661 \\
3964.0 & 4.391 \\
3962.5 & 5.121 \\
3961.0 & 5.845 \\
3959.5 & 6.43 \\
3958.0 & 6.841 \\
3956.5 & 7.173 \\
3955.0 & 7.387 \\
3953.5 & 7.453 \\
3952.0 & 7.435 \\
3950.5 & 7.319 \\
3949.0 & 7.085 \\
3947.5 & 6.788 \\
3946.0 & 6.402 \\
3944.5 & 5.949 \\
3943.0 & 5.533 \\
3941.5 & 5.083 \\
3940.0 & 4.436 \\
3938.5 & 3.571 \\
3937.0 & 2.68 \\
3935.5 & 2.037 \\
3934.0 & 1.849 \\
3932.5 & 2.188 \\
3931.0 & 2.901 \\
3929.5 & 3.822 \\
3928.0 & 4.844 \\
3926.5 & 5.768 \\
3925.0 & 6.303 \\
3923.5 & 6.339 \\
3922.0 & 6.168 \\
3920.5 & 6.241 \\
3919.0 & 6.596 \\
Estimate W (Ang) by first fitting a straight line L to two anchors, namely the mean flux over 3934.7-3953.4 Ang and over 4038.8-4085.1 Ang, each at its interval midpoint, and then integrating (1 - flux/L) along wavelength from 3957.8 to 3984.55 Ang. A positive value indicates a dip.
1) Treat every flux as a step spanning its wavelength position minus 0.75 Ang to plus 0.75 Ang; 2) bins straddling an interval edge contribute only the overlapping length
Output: 4.1 Ang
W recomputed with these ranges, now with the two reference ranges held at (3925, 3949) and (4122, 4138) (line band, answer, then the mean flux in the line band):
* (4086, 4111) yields -1.6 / 9.12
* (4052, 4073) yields -3.7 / 9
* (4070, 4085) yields -1.6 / 8.89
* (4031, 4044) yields -4.6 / 9.46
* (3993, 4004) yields -4.9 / 8.64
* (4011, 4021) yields -4.6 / 9.42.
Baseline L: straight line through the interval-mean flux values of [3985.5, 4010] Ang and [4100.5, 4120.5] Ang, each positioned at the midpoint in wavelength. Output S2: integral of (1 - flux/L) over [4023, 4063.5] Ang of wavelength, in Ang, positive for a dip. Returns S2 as -2.1 Ang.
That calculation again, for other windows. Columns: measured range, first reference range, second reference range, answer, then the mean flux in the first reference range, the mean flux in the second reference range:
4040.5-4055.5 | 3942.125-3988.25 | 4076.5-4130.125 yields -2.1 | 6.08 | 9.32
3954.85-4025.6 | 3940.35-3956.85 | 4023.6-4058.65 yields 3.9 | 6.63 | 9.3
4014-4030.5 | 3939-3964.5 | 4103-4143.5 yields -4.1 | 6.27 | 9.47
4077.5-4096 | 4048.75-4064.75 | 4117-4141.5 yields -0.7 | 9.17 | 9.53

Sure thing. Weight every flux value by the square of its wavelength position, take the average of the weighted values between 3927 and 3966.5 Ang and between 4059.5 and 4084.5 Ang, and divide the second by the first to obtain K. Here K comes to 1.82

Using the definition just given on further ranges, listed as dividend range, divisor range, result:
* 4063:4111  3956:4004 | 1.41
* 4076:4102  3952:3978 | 1.92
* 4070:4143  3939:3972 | 1.82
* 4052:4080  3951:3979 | 1.77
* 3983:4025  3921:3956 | 1.76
